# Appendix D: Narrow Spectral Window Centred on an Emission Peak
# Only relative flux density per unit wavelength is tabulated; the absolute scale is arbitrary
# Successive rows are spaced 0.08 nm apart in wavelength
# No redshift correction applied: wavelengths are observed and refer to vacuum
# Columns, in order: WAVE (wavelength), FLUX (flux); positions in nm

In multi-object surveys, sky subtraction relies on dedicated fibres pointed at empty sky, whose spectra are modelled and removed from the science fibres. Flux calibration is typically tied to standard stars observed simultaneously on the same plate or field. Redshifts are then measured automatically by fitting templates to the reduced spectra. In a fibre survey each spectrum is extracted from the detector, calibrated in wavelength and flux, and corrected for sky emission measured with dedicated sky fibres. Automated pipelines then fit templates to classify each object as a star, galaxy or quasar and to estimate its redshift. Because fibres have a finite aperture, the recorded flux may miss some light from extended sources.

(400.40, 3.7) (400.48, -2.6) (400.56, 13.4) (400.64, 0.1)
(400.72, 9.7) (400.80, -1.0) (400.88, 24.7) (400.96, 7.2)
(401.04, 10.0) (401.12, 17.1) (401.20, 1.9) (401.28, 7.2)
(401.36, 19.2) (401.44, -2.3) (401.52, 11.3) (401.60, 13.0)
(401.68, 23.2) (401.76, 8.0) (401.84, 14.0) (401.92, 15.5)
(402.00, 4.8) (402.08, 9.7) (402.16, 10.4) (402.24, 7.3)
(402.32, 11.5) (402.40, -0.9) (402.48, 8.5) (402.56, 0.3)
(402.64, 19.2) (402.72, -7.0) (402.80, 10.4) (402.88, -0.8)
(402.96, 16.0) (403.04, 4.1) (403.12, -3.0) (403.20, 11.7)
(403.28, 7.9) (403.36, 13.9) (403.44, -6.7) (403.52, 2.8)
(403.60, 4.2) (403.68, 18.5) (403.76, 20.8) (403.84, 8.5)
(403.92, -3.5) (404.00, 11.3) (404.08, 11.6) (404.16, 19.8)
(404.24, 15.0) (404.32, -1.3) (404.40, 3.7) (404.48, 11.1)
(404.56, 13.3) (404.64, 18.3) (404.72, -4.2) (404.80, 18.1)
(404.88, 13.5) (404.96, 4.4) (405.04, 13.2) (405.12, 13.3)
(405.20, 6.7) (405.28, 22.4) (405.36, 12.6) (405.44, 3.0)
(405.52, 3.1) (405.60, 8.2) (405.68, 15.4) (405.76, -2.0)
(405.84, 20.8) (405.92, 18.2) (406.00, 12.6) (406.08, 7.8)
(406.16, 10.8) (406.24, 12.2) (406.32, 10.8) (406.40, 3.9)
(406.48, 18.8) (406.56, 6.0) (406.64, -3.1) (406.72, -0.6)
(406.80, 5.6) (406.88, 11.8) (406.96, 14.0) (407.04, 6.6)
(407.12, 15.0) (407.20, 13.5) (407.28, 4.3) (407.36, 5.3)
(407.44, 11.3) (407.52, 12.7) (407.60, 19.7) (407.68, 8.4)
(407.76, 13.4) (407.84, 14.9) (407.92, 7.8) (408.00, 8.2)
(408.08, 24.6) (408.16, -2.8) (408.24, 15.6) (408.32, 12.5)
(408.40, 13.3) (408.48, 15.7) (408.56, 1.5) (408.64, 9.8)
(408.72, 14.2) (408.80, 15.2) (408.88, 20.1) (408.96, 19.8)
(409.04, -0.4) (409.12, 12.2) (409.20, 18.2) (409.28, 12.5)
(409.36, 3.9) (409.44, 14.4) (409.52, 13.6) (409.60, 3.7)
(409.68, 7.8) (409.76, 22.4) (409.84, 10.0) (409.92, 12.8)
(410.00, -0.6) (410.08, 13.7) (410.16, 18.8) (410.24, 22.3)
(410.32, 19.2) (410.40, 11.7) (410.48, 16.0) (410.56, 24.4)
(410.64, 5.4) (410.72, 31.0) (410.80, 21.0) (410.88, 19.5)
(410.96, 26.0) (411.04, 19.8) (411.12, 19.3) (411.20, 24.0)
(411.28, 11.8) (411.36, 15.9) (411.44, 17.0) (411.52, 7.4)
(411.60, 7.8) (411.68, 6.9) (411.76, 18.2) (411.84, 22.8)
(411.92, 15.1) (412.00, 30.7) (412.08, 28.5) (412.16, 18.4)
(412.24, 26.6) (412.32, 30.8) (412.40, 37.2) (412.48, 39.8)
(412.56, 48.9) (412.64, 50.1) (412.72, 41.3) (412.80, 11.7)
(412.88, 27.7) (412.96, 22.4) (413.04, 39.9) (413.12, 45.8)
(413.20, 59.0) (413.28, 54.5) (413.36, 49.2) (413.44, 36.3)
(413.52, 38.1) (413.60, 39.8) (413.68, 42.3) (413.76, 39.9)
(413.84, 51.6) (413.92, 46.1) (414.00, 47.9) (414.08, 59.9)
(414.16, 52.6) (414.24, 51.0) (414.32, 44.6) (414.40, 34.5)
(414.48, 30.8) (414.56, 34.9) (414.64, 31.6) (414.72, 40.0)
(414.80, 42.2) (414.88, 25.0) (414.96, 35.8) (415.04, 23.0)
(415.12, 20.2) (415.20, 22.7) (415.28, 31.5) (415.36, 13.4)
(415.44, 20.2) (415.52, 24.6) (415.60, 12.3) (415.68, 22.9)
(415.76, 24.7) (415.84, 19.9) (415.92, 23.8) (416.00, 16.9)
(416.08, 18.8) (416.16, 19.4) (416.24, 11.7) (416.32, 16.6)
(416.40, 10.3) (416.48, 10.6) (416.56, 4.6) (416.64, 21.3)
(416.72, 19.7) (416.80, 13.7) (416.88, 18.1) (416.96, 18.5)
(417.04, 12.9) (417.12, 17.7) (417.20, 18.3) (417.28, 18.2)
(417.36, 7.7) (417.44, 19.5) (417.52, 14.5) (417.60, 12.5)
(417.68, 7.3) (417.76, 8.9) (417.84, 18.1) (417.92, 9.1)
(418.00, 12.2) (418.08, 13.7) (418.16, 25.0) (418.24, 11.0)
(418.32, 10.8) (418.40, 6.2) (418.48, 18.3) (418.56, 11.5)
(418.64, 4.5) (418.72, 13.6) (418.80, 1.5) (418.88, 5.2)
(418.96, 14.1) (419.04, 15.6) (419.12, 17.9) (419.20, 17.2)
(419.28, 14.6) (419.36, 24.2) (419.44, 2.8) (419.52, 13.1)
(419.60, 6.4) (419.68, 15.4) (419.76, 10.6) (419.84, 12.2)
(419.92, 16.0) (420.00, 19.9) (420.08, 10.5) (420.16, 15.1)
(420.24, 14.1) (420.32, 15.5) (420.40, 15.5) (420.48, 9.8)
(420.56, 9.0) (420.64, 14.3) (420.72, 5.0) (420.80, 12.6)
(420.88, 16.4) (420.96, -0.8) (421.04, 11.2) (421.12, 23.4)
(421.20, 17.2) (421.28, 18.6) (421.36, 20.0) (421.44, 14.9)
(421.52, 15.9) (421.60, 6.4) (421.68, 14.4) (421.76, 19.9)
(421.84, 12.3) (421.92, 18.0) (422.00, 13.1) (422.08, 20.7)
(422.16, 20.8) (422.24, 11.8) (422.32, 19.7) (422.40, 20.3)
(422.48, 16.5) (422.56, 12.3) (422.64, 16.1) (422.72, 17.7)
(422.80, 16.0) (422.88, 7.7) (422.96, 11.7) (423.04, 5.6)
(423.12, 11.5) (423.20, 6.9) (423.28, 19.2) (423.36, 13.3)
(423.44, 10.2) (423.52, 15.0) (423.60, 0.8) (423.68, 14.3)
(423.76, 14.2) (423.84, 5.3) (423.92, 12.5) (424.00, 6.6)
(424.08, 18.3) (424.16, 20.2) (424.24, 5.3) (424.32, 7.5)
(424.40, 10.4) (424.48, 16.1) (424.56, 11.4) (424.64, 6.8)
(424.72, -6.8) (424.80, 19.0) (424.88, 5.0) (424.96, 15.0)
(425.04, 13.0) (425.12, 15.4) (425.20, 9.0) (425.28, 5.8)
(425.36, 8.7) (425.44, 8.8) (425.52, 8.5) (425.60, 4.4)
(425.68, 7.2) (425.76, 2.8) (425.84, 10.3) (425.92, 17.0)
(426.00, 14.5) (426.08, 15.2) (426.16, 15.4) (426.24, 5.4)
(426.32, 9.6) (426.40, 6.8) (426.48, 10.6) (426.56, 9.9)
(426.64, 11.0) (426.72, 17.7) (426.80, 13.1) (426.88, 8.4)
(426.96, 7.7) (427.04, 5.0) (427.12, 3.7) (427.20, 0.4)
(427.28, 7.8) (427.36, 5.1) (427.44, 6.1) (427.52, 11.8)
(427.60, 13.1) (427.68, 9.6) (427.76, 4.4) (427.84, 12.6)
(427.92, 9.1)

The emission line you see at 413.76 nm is Lyman alpha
